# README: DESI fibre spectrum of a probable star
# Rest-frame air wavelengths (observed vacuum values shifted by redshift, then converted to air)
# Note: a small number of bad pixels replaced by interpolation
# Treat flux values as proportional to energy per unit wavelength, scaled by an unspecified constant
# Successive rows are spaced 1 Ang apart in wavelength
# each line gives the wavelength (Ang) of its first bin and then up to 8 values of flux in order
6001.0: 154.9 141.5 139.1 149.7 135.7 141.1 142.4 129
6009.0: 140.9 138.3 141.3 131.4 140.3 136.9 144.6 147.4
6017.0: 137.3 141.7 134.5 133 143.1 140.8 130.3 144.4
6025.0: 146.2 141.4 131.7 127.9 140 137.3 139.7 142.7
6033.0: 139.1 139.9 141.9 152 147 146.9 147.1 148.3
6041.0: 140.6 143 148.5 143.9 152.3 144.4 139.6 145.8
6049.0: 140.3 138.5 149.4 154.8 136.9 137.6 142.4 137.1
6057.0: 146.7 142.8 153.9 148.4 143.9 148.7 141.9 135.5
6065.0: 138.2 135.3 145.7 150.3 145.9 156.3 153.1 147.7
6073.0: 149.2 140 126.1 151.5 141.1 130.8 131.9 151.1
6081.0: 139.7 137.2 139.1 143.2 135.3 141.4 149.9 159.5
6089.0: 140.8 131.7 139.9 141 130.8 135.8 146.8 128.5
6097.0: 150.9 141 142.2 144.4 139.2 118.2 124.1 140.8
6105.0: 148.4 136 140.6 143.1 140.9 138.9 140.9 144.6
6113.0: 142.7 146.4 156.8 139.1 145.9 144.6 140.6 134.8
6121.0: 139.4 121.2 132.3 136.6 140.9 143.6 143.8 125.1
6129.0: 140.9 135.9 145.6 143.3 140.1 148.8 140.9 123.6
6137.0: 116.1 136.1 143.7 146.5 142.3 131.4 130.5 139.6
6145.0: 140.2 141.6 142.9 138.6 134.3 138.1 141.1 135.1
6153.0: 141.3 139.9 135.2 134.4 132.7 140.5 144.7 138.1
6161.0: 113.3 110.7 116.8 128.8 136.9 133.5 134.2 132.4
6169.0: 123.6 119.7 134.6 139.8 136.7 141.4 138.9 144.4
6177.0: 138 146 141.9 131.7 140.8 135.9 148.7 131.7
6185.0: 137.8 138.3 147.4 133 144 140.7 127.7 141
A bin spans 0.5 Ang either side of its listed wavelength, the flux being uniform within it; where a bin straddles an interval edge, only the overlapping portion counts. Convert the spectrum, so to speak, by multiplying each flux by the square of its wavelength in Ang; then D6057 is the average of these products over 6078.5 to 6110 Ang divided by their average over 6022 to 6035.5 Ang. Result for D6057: 1.03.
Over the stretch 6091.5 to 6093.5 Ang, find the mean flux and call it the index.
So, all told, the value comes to 136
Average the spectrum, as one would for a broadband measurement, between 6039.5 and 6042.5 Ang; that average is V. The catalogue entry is 144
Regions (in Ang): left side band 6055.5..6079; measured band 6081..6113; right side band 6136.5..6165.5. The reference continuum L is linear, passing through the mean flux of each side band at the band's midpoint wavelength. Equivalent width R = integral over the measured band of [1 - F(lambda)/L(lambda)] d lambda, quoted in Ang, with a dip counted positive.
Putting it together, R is 0.1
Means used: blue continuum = 144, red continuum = 135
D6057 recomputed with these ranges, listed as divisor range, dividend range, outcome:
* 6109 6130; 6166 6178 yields 0.98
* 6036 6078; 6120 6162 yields 0.97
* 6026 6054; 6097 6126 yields 1.00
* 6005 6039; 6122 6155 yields 1.02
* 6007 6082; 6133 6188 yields 0.99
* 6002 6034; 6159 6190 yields 1.02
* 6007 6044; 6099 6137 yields 1.02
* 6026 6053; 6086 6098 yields 1.01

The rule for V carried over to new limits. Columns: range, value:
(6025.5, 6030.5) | 136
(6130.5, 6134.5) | 144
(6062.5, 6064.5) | 139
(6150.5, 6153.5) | 139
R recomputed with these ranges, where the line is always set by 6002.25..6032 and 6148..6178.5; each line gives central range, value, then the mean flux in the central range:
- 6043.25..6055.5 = -0.5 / 144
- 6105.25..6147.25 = -1.2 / 139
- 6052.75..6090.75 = -1.6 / 143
